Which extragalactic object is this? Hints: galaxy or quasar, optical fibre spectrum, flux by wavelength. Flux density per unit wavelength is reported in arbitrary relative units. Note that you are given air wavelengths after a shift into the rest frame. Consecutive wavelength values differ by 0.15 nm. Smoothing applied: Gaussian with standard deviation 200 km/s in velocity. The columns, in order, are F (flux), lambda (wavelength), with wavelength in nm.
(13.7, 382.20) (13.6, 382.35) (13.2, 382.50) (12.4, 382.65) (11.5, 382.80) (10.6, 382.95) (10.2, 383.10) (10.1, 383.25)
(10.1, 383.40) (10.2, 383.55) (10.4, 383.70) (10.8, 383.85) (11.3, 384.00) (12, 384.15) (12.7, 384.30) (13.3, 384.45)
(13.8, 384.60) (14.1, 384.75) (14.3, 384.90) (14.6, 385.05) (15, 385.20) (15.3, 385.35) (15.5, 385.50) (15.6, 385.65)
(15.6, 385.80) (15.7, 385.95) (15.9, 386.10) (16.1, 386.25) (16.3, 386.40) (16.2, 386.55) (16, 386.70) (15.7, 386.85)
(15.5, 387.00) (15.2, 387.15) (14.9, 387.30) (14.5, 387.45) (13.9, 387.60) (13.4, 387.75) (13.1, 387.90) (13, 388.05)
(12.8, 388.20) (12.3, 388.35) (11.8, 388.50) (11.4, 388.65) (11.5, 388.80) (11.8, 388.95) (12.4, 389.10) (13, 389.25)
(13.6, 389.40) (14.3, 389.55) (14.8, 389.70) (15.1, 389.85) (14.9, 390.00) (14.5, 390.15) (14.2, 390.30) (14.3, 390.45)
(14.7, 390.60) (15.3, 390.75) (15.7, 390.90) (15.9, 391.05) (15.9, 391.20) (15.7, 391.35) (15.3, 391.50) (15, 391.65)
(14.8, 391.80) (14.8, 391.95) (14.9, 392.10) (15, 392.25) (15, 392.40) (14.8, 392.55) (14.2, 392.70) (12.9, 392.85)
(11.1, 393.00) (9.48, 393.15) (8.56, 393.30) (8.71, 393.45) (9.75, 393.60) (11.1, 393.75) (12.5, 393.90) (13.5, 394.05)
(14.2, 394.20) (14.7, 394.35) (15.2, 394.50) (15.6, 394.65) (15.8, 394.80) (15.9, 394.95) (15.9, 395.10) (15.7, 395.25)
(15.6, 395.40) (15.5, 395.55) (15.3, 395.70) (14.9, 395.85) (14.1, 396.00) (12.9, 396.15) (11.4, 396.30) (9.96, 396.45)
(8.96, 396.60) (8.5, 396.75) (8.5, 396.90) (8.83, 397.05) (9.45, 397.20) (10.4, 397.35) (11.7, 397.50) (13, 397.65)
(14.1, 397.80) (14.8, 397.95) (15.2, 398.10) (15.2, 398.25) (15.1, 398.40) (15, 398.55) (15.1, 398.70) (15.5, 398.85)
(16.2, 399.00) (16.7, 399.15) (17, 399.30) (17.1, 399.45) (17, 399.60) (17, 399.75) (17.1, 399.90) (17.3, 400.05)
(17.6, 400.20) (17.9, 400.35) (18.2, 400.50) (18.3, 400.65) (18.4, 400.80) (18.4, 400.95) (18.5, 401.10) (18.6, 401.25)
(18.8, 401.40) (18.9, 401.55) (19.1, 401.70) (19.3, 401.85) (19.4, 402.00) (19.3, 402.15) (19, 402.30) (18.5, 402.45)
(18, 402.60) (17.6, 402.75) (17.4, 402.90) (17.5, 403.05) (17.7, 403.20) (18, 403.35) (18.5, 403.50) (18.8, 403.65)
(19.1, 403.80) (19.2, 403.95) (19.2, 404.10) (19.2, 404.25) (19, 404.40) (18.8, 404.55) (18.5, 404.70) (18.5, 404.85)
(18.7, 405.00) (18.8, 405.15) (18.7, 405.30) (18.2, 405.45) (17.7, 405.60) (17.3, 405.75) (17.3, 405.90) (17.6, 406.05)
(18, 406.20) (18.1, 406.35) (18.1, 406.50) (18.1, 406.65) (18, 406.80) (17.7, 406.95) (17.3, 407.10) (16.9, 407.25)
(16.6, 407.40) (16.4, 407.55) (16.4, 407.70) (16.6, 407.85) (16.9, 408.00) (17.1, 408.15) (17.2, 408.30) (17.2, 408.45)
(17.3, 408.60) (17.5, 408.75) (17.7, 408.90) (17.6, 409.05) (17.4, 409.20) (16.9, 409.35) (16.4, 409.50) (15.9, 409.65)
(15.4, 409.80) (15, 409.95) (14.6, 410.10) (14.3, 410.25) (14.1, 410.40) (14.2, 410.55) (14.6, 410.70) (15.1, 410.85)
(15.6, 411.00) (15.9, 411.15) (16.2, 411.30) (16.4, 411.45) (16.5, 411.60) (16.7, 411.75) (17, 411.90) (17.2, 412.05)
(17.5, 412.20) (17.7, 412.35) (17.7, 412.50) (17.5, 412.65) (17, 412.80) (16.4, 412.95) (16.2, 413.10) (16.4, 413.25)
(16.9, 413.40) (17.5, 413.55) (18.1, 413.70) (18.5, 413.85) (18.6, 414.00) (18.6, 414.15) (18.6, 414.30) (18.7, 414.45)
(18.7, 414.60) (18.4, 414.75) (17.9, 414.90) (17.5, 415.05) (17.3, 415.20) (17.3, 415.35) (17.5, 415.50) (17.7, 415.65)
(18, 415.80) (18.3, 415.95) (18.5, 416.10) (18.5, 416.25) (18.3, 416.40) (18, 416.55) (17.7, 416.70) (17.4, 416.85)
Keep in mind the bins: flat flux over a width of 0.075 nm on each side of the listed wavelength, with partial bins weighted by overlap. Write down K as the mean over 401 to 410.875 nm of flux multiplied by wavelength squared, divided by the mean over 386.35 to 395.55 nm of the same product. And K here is 1.4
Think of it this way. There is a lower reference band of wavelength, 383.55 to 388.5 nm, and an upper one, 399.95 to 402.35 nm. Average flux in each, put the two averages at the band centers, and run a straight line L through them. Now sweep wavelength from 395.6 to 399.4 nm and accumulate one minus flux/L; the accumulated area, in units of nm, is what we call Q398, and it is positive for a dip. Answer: 0.944 nm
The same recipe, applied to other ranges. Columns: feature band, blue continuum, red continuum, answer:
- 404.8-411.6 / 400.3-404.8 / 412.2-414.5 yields 0.472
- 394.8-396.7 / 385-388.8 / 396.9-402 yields 0.211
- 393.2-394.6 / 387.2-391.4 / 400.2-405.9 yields 0.308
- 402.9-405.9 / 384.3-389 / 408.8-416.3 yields -0.430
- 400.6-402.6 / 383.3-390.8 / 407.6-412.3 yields -0.441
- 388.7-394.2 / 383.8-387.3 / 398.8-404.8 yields 0.804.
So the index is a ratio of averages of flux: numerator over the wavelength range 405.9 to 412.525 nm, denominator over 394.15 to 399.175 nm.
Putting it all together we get 1.2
